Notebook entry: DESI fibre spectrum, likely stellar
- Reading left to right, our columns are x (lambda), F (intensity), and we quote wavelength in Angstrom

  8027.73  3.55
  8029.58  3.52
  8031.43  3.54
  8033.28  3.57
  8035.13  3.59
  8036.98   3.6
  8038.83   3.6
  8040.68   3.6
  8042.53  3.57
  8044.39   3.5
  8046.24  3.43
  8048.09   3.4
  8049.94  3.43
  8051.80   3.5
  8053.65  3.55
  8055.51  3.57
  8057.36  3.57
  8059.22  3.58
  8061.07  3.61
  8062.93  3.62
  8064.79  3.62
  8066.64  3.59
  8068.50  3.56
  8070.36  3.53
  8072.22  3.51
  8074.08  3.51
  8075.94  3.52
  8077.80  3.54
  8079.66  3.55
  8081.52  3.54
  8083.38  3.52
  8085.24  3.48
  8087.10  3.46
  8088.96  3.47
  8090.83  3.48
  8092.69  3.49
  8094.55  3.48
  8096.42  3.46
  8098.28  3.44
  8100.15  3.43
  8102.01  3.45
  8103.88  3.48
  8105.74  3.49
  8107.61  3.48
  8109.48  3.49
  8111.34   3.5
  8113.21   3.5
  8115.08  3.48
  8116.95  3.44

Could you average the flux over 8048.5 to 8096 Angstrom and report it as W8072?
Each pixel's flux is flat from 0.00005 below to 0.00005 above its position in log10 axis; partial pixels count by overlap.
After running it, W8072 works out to 3.53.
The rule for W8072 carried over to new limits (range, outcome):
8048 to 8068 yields 3.56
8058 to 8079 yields 3.56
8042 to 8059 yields 3.5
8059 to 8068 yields 3.61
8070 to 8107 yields 3.49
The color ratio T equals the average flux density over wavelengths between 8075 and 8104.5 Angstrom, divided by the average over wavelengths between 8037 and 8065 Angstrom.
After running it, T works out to 1.0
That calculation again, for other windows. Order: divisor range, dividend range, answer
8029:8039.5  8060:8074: 1.00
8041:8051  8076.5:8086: 1.02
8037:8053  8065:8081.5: 1.01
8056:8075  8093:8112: 0.97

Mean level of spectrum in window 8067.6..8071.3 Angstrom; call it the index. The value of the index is 3.54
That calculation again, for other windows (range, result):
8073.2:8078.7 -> 3.52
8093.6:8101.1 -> 3.45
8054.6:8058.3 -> 3.57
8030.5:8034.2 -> 3.55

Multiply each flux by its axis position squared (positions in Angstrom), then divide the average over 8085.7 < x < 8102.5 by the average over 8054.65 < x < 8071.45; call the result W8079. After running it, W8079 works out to 1.0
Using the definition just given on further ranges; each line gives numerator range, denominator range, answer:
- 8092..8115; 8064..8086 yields 0.99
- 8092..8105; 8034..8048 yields 0.99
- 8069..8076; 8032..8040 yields 0.99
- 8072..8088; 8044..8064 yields 1.00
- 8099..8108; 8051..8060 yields 0.99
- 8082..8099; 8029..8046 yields 0.99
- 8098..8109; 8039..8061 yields 1.00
